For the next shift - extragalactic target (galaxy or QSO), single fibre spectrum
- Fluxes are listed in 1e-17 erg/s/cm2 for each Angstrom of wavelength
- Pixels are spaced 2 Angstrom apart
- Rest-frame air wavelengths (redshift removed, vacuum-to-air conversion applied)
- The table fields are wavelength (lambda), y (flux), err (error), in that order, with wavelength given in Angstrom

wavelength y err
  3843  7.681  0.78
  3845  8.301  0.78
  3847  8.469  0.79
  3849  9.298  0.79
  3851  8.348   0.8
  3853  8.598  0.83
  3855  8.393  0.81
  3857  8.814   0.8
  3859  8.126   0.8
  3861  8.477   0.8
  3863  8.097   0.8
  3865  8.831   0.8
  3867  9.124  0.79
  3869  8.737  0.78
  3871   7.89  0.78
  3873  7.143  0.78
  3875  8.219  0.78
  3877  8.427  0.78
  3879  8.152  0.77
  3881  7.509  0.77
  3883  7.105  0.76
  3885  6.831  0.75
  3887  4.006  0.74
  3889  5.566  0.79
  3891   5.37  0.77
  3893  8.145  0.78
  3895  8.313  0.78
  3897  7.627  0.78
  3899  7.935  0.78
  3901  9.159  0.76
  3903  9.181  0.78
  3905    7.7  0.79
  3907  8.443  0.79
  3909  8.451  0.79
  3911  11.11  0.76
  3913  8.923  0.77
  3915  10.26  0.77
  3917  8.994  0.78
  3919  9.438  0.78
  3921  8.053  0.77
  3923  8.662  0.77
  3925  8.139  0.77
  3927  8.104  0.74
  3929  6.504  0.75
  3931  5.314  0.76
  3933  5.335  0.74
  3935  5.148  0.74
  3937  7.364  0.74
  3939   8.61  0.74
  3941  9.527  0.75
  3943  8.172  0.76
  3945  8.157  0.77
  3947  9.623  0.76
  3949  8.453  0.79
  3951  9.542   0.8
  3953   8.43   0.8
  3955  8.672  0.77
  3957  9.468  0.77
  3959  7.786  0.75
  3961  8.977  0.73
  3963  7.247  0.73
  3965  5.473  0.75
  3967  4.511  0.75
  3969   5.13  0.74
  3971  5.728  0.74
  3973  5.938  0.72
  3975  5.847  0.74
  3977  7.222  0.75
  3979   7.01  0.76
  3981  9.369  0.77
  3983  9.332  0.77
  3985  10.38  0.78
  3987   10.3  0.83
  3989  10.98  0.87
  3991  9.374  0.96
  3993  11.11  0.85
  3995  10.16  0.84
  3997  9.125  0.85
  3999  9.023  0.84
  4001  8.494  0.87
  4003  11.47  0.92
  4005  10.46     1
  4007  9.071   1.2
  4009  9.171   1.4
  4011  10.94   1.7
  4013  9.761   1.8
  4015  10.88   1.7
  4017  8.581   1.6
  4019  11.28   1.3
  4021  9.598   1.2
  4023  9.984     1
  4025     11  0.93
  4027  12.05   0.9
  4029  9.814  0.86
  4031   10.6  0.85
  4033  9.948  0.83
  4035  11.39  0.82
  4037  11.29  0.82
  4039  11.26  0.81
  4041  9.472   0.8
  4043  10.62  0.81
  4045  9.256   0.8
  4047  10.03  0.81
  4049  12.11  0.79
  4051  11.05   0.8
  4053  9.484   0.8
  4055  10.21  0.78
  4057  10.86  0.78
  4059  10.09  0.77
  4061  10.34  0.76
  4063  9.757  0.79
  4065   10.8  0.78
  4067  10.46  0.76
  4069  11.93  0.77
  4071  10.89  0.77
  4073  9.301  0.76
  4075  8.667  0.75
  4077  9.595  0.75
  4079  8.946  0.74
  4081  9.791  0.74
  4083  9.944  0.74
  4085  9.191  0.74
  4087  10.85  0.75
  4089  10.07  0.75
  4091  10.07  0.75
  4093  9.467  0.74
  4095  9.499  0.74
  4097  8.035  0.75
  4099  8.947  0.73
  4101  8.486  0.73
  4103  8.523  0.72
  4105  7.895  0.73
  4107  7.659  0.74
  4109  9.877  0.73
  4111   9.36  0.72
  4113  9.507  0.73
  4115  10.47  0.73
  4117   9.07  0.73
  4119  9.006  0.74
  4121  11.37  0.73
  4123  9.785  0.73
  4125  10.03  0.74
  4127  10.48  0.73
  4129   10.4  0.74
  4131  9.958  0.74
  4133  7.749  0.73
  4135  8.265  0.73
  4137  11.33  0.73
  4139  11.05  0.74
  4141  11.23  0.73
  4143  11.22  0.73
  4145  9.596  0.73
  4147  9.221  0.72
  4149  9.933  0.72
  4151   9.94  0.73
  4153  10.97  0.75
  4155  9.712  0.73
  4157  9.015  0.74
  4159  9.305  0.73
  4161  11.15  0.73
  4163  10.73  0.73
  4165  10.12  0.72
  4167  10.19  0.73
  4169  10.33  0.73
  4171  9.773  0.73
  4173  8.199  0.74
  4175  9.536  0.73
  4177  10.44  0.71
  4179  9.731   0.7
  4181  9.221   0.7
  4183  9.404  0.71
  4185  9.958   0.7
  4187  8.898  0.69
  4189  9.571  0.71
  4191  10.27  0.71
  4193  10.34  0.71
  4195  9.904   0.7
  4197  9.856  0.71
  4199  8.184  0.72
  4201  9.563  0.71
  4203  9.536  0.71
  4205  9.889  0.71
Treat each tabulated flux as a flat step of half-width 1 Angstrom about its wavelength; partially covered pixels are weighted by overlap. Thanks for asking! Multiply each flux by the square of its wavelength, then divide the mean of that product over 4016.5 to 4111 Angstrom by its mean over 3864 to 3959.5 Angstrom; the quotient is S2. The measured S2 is 1.34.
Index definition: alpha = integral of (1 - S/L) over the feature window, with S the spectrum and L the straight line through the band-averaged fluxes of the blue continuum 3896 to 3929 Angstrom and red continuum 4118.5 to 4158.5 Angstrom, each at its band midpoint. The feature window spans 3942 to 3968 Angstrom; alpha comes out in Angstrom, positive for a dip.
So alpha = 2.6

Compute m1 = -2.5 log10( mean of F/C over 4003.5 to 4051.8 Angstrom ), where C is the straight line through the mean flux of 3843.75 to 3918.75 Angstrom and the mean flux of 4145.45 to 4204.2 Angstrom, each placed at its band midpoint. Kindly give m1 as -0.16 mag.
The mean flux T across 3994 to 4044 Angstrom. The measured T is 10.2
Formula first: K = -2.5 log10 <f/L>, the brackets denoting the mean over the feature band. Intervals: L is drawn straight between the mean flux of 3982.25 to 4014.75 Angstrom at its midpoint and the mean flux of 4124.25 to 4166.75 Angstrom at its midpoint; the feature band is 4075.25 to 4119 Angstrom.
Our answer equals 0.09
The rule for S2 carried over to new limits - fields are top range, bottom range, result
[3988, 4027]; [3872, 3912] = 1.38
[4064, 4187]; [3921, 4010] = 1.28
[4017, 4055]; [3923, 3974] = 1.48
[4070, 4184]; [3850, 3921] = 1.34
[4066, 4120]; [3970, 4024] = 1.07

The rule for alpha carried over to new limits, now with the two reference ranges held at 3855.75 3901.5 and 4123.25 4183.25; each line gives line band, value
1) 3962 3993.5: 2.9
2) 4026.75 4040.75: -2.8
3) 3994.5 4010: -1.6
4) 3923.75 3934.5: 1.9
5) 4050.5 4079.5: -3.0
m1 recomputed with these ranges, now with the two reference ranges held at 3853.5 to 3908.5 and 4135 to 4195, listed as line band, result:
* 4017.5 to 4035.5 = -0.18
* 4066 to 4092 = -0.07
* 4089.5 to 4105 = 0.06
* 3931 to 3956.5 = 0.04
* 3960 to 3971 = 0.34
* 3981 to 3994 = -0.18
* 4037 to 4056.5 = -0.15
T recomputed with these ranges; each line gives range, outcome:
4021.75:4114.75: 9.97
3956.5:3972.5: 6.68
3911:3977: 7.72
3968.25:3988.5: 7.74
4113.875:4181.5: 9.96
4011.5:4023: 10.1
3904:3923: 9.02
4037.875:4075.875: 10.4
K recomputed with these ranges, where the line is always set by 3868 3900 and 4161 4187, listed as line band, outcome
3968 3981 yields 0.26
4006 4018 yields -0.16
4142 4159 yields -0.03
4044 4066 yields -0.18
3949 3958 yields -0.14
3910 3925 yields -0.22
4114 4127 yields -0.07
